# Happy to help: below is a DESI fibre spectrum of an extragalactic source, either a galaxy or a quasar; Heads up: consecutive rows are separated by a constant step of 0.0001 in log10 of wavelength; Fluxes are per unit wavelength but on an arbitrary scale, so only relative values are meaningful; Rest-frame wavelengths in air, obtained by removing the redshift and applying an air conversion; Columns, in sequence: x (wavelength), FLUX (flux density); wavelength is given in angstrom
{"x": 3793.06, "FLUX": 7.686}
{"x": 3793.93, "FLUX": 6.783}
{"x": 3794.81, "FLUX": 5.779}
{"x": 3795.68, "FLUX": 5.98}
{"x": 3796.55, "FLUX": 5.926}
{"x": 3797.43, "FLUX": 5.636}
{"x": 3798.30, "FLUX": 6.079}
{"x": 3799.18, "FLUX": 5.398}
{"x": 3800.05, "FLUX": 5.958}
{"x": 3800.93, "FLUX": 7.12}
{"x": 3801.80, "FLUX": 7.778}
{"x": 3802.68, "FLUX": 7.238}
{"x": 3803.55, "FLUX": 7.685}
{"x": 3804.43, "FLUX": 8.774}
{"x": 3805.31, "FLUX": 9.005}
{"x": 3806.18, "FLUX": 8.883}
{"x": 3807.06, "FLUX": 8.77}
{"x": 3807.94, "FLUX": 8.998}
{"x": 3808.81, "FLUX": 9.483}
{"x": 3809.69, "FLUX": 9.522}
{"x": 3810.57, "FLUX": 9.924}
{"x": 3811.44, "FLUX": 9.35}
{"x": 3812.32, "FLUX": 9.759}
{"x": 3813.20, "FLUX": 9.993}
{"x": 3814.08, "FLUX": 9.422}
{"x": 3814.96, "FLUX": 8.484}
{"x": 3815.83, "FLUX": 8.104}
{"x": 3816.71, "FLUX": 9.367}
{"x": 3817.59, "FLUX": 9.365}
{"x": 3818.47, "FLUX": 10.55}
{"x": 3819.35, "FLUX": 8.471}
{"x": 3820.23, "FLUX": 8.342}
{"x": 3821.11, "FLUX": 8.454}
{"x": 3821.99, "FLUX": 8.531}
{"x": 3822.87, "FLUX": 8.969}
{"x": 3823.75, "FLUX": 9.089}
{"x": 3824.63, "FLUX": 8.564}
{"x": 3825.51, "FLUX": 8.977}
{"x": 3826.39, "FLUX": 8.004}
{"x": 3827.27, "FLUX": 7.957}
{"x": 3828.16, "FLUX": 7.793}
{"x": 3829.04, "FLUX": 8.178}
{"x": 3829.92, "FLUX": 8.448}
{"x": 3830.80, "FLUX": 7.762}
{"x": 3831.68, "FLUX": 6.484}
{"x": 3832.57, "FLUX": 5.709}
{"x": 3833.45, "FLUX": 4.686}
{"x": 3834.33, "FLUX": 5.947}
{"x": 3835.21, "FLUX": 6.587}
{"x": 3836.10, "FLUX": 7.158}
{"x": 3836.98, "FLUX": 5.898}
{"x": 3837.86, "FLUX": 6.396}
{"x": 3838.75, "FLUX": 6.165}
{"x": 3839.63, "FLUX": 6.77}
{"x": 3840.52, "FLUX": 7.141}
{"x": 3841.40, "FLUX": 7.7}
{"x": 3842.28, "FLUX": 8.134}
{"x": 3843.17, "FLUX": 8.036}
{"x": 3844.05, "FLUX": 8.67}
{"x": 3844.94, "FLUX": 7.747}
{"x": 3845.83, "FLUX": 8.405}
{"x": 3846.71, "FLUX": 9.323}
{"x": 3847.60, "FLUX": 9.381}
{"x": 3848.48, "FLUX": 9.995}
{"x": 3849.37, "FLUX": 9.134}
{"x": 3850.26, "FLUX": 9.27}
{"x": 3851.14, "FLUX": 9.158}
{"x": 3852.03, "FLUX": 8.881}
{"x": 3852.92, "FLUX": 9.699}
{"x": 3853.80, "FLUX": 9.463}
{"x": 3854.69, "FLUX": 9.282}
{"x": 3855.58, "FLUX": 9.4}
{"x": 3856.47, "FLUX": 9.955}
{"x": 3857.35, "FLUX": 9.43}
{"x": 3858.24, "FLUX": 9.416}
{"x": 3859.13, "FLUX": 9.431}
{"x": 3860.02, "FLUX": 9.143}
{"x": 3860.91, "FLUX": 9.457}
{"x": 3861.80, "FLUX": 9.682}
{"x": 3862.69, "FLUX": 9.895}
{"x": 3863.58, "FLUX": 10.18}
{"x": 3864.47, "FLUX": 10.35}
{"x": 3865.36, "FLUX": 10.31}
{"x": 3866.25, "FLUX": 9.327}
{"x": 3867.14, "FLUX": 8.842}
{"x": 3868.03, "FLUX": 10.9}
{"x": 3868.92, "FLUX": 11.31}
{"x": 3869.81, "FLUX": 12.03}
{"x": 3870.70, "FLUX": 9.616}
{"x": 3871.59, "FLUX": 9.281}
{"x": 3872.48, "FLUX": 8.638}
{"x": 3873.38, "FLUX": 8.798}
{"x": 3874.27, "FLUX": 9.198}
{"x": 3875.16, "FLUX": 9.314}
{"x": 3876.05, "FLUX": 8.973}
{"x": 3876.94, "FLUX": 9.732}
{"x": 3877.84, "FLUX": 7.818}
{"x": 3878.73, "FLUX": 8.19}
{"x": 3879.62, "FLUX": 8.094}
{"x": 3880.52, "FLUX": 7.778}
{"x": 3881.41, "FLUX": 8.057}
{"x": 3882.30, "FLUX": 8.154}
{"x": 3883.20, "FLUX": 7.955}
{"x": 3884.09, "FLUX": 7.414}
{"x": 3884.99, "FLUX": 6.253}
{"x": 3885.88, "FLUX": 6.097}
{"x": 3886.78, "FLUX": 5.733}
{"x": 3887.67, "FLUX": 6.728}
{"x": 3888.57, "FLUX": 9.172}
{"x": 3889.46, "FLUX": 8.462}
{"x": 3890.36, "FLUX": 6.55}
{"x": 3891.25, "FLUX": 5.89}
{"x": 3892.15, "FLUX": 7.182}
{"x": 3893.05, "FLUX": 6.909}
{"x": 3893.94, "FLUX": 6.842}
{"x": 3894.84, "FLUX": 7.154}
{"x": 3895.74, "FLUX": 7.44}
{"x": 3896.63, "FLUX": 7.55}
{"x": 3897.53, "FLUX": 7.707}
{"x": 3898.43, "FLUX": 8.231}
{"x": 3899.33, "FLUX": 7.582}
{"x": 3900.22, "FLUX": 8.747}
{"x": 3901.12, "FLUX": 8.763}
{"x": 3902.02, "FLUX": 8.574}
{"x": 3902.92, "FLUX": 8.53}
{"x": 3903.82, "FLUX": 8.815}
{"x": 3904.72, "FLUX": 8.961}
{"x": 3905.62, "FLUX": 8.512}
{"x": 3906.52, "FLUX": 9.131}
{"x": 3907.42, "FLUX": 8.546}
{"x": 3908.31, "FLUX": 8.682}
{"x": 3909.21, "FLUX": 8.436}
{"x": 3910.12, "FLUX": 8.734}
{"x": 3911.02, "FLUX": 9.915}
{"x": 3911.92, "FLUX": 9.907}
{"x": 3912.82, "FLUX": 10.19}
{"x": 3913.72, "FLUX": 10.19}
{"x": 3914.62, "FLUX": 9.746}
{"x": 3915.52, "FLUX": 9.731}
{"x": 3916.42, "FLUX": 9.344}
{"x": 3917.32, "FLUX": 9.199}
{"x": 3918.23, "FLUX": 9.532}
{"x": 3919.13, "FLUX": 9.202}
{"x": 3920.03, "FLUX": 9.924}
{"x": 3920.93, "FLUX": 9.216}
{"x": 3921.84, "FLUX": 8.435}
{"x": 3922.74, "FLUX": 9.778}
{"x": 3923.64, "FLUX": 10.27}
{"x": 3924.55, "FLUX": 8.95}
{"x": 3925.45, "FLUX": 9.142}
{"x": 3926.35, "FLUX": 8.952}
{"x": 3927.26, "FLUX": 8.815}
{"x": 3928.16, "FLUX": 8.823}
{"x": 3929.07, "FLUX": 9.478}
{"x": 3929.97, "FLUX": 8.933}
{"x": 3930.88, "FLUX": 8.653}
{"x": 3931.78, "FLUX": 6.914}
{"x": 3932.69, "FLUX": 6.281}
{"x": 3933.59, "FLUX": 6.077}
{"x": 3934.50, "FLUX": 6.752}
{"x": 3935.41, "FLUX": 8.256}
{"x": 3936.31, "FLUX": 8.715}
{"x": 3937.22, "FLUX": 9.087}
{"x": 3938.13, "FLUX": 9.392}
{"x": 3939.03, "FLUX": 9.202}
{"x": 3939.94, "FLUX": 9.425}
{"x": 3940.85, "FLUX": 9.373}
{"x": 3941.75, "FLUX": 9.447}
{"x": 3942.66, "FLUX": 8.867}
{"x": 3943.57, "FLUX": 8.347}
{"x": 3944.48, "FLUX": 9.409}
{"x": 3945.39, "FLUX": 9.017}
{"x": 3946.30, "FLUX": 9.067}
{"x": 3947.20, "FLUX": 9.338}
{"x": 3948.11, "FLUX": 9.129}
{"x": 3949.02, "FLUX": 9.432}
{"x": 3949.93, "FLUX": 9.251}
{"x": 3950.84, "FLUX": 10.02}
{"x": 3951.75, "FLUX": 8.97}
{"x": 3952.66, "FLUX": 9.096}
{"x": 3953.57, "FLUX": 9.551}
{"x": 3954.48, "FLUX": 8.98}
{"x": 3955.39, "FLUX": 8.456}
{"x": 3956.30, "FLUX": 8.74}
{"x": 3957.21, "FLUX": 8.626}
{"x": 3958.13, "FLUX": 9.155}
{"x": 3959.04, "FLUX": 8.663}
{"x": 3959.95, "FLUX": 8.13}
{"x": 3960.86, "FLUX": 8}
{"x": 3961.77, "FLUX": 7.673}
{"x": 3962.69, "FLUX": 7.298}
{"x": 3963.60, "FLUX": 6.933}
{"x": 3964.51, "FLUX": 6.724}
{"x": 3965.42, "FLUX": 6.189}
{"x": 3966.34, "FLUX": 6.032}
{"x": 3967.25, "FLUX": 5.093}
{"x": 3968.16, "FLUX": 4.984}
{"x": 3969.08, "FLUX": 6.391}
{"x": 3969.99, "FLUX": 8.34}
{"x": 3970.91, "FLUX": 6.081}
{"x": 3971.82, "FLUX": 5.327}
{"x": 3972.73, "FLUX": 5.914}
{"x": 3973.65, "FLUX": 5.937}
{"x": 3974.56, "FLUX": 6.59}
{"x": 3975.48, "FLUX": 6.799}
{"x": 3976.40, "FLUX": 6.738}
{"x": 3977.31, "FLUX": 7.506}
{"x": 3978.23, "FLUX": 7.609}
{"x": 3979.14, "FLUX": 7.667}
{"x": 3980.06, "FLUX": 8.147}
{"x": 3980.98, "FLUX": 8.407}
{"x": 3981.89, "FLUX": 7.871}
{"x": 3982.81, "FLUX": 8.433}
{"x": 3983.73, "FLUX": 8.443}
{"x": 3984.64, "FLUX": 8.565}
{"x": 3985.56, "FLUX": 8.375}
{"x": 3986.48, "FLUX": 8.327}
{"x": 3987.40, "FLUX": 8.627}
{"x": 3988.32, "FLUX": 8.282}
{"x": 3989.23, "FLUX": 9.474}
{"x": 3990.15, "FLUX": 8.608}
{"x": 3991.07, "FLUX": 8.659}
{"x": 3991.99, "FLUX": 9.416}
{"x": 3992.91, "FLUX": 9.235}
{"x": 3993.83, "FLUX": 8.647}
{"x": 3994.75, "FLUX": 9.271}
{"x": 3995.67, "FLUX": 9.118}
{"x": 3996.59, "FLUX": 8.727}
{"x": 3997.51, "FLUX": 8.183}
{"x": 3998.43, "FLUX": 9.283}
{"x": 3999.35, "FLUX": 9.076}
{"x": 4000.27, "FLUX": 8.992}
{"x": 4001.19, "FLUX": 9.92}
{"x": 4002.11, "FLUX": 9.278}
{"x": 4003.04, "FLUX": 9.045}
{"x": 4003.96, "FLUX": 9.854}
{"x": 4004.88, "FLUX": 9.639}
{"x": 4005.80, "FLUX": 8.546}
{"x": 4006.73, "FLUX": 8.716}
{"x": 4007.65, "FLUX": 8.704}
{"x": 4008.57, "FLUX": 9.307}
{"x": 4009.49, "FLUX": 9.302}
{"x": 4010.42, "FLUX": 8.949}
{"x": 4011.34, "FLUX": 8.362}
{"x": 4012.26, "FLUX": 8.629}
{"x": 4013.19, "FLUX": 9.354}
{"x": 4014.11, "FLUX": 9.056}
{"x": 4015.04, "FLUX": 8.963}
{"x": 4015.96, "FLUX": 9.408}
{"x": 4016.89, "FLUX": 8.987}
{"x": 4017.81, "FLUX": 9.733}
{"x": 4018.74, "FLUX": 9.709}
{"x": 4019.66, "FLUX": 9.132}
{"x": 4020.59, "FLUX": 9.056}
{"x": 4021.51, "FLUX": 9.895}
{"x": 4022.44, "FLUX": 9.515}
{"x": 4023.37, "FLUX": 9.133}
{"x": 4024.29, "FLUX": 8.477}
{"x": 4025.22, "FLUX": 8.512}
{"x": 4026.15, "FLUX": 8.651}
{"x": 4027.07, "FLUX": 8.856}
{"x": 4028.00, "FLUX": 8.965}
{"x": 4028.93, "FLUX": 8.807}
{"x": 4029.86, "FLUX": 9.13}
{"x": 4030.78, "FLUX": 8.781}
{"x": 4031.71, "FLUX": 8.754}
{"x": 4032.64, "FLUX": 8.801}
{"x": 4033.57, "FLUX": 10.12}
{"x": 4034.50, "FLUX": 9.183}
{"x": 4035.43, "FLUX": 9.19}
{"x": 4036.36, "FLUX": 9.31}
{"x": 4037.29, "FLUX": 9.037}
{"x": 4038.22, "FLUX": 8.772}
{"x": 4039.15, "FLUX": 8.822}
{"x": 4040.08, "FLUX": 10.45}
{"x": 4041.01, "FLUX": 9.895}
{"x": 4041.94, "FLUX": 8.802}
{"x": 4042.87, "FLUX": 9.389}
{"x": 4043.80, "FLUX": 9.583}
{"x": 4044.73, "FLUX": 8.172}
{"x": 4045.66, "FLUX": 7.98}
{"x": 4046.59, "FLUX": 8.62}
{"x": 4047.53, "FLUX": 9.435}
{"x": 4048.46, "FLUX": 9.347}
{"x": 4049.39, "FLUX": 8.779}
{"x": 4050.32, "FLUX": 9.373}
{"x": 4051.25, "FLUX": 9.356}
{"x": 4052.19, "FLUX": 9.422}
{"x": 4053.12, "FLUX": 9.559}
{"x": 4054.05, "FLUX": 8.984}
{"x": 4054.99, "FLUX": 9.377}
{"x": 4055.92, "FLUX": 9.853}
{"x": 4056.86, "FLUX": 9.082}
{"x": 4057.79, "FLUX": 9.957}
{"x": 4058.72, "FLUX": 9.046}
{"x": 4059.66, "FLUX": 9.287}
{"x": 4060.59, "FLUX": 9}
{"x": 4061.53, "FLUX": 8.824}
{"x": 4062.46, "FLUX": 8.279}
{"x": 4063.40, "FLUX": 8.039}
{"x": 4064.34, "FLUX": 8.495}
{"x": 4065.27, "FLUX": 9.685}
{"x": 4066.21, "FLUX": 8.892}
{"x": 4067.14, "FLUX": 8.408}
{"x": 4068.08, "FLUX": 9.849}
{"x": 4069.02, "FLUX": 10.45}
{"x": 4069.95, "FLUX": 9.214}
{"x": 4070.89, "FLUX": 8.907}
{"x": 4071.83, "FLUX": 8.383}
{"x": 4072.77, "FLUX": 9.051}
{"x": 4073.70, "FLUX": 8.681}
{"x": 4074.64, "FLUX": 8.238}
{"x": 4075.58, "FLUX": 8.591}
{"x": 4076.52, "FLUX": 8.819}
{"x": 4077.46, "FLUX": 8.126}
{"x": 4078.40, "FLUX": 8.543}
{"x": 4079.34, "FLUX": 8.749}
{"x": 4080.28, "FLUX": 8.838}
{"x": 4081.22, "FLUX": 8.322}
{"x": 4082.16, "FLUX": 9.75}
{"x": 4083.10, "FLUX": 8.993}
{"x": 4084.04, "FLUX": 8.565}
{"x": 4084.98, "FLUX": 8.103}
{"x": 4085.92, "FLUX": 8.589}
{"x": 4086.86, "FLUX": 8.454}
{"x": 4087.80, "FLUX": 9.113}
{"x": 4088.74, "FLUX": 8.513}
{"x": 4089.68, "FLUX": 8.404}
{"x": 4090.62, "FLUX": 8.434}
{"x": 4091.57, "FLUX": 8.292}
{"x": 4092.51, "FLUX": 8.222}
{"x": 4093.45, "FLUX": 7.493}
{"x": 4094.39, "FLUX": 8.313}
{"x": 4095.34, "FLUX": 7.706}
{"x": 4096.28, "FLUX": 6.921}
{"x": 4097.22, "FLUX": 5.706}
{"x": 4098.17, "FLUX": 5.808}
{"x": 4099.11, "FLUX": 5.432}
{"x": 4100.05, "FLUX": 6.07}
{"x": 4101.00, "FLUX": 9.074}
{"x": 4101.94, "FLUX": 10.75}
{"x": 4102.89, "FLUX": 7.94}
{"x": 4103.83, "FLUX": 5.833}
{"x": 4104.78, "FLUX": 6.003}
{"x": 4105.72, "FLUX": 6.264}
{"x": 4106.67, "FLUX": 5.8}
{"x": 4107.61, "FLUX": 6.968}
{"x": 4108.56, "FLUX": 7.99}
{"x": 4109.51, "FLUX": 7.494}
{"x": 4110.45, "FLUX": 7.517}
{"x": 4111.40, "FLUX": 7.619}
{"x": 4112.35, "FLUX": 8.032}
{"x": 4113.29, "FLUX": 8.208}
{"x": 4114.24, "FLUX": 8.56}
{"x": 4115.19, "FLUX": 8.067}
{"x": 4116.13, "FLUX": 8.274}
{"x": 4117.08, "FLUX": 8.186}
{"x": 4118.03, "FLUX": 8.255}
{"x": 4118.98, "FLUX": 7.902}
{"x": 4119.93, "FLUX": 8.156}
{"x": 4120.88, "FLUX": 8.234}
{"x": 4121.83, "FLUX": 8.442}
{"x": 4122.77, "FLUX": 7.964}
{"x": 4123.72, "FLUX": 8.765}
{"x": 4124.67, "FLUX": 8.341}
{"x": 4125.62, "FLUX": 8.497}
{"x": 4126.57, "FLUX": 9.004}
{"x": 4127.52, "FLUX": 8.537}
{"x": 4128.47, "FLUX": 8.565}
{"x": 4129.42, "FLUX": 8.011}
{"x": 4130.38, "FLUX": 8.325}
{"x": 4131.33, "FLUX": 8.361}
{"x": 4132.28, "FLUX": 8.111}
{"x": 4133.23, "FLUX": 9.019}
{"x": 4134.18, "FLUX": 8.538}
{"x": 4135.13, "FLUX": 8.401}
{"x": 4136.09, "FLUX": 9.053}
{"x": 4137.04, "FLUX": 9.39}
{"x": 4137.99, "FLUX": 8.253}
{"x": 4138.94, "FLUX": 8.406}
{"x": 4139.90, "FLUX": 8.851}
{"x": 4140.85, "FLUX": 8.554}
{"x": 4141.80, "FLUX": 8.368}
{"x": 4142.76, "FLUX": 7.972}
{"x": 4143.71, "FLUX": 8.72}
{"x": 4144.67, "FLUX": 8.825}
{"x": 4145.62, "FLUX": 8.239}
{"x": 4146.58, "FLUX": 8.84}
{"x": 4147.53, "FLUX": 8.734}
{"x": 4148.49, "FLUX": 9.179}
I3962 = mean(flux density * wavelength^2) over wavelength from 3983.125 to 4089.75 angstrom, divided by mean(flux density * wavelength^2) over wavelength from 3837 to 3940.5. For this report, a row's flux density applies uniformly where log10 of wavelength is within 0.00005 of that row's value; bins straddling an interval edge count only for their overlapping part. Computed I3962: 1.1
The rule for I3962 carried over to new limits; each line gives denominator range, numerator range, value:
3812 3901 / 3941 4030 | 1.08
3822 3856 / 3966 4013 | 1.10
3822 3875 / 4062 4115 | 1.06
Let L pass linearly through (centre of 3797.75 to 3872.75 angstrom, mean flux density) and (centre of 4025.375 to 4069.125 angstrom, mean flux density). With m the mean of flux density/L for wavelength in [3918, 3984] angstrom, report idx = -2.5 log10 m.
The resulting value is 0.09 mag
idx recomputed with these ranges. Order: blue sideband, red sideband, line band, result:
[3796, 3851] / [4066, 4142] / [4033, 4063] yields -0.13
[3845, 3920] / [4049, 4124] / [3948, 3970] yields 0.09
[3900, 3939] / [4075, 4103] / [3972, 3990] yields 0.12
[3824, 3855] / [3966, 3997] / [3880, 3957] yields -0.10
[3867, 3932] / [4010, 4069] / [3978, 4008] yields 0.02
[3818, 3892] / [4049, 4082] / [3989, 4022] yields -0.03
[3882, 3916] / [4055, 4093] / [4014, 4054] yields -0.06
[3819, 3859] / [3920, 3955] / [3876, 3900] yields 0.13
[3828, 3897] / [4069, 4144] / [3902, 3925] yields -0.12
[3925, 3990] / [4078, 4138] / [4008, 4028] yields -0.13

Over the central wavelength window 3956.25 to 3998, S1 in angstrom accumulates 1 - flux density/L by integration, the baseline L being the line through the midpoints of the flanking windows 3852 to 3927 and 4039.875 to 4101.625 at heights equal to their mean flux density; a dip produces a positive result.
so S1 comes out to 4.8 angstrom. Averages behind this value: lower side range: 8.82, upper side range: 8.66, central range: 7.73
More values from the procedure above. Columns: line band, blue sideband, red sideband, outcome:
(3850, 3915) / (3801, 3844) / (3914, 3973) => -3.6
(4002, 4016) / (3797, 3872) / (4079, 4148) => -1.3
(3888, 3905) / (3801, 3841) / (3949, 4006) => 0.7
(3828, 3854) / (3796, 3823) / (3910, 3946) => 2.2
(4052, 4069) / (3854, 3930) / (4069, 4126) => -2.0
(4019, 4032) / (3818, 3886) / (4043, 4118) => -0.9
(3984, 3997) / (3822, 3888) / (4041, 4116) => -0.6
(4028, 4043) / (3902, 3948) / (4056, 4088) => -0.5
